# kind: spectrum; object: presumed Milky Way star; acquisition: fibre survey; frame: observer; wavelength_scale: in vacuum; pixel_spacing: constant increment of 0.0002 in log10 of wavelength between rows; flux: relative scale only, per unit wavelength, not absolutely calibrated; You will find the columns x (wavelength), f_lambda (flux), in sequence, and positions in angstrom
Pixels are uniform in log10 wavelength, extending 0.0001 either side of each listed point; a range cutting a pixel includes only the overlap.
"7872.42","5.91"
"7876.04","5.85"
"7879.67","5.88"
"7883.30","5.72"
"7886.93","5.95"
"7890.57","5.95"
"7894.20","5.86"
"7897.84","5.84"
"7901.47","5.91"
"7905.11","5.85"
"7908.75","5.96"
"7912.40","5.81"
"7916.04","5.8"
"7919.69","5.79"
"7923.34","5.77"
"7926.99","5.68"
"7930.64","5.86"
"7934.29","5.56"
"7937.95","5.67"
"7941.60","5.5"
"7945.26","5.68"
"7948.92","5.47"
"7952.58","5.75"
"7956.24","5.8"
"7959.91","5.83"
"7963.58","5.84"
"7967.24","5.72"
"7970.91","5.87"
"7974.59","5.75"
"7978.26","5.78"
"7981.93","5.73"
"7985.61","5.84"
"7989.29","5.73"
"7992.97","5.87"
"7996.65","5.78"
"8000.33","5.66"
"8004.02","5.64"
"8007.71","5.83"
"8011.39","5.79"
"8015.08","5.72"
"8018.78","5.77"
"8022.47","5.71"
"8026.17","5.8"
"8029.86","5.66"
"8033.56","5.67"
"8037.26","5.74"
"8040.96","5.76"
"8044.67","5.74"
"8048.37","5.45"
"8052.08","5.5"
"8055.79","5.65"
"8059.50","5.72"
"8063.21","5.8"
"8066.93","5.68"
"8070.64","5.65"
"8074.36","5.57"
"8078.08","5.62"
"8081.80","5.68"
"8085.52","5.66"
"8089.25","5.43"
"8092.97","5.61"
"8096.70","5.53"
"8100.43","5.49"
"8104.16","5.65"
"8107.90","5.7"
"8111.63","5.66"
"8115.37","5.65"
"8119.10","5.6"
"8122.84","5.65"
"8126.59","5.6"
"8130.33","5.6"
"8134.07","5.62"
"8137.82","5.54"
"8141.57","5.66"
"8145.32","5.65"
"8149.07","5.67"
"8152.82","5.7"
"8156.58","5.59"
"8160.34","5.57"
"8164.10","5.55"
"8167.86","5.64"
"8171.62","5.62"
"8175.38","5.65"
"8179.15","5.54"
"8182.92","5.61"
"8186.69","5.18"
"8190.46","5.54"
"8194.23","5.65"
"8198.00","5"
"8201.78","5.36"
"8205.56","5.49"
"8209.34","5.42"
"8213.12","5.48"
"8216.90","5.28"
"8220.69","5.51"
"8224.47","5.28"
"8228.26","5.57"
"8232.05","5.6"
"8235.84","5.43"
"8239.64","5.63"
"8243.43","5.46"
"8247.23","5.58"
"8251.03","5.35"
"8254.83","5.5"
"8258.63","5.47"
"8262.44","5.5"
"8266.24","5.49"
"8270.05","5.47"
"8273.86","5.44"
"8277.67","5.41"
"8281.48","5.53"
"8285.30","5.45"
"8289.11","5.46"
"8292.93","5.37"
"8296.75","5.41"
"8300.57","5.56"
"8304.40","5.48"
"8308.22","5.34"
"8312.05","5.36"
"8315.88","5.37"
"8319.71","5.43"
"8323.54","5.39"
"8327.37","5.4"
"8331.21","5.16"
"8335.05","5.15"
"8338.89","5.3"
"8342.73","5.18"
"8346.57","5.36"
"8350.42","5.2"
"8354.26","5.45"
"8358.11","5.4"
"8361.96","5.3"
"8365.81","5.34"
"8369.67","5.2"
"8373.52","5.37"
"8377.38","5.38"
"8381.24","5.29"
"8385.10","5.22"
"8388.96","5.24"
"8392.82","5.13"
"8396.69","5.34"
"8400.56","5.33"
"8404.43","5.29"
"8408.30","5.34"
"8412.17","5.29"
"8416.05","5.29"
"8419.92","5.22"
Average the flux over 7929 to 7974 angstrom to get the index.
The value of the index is 5.71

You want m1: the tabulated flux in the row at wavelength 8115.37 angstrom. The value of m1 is 5.65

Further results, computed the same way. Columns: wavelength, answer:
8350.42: 5.2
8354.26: 5.45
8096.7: 5.53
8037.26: 5.74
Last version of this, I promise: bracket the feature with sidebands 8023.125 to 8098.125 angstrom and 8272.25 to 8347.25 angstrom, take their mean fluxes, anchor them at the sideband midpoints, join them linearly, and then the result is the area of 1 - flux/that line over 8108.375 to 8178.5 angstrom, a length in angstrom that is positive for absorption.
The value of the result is -0.83 angstrom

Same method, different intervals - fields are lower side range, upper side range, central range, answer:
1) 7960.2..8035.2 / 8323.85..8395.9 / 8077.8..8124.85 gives 0.1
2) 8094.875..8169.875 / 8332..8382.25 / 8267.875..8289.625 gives -0.2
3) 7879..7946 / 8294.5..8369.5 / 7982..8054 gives -0.5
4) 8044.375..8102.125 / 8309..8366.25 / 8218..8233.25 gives -0.1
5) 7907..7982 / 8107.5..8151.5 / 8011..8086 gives 0.0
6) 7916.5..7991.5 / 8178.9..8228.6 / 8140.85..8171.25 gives -0.8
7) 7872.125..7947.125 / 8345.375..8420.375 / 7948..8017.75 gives -0.5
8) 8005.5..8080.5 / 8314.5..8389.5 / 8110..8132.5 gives -0.1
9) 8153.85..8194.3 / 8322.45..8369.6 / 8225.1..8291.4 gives -0.7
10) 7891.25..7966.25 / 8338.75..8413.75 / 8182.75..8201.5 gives 0.4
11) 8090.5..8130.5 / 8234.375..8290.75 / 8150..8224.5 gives 0.7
